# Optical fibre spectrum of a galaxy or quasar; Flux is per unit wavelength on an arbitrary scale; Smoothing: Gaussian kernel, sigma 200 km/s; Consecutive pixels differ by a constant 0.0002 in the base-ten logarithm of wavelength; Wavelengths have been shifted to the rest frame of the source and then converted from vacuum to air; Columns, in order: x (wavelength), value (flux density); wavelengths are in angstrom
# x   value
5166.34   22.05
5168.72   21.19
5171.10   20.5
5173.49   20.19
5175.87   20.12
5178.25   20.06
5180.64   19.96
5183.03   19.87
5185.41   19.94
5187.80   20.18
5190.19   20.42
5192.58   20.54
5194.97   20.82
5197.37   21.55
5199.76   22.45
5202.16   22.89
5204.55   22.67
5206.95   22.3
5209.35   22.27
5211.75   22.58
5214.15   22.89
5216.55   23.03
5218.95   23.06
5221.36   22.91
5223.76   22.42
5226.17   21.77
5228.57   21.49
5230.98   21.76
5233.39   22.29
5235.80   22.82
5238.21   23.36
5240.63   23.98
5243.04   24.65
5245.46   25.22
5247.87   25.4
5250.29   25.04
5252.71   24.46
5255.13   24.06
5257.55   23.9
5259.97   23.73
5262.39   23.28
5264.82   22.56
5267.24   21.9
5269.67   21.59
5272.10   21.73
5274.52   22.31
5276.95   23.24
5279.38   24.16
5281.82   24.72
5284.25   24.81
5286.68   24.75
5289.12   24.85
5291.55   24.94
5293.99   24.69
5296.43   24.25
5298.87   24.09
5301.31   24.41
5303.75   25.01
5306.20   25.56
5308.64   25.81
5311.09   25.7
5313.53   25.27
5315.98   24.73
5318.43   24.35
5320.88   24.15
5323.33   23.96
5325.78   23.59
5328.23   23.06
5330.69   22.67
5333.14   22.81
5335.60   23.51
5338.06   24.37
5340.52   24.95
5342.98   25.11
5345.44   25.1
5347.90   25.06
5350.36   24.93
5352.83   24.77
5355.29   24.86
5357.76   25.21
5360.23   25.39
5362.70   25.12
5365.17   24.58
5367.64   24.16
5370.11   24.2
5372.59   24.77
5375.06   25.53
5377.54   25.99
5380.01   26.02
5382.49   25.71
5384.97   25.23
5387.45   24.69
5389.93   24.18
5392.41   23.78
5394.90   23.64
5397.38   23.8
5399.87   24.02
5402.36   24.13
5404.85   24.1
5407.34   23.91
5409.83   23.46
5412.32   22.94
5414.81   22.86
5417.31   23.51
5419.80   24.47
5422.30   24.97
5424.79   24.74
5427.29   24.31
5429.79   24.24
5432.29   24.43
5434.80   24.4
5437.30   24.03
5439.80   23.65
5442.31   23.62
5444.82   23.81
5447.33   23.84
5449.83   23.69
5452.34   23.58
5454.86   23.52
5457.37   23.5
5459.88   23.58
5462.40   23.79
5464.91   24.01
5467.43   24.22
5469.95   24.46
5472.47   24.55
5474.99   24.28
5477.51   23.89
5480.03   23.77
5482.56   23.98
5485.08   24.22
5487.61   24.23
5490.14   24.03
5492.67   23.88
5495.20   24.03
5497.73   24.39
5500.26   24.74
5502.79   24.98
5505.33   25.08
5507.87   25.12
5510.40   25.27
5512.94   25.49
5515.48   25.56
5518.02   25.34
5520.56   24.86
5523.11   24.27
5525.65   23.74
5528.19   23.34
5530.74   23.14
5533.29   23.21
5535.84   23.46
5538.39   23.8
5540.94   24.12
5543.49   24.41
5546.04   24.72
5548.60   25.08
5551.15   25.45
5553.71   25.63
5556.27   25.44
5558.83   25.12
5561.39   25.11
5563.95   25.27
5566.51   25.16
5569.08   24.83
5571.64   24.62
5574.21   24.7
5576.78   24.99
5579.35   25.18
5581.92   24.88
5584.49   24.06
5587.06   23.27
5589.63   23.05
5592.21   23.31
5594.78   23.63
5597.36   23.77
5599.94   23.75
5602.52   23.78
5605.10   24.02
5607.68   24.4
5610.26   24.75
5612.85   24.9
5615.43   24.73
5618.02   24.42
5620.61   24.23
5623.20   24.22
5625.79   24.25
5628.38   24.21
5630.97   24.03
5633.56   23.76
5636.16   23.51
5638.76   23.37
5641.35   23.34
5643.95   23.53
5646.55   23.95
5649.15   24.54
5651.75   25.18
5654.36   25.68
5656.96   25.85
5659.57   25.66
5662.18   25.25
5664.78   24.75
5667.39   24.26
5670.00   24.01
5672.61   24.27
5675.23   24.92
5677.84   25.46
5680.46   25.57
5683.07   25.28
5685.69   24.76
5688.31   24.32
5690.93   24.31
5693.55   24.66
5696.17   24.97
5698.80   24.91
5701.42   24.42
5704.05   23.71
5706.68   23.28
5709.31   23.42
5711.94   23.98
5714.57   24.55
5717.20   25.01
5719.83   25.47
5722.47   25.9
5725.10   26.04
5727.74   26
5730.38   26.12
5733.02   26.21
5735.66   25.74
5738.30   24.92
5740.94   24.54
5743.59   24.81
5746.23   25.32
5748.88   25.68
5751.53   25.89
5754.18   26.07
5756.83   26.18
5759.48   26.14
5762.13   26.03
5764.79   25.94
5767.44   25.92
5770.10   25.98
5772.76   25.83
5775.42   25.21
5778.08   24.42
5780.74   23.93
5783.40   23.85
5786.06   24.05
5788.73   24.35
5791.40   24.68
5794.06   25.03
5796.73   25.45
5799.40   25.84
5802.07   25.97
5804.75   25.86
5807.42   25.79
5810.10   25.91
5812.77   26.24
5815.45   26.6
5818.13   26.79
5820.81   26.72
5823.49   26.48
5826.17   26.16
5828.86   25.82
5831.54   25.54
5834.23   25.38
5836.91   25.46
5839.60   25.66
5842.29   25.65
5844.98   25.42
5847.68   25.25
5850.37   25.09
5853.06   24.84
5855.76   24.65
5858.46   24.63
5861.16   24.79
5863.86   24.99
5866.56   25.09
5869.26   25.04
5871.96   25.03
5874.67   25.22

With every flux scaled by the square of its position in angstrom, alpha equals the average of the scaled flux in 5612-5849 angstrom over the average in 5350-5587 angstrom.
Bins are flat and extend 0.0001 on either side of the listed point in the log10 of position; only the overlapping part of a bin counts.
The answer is 1.13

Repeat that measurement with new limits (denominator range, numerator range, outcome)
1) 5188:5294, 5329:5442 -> 1.12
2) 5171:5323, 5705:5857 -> 1.34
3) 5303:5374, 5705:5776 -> 1.20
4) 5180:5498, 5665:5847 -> 1.23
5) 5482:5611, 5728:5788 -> 1.12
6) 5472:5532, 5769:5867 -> 1.16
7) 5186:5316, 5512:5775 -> 1.22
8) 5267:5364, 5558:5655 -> 1.11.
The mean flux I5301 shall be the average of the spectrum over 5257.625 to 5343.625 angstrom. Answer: 24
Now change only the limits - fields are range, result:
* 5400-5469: 23.9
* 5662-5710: 24.6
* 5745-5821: 25.6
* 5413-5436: 24.2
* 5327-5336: 23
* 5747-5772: 26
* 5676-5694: 24.9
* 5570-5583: 24.9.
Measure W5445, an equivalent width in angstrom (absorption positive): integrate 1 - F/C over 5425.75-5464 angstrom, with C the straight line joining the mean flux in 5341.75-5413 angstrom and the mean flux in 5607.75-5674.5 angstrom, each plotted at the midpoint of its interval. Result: 1.1 angstrom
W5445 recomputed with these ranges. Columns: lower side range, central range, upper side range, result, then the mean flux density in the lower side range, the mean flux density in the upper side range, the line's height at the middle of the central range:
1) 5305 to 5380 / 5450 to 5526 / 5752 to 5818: 1.8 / 24.7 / 25.5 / 24.9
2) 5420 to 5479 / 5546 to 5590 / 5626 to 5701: -0.9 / 24.1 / 24.6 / 24.3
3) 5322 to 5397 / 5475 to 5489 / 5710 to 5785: 0.4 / 24.6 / 25.4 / 24.8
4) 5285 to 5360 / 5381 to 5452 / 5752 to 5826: 2.0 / 24.6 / 25.6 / 24.8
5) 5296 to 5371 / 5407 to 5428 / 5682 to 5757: 0.6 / 24.5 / 25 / 24.7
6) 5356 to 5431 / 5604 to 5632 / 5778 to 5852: 0.7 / 24.5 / 25.5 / 25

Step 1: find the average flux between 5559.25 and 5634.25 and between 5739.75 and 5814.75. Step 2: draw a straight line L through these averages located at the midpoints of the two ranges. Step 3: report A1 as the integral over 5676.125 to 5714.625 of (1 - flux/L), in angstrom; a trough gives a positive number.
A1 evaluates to 0.6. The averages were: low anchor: 24.3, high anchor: 25.4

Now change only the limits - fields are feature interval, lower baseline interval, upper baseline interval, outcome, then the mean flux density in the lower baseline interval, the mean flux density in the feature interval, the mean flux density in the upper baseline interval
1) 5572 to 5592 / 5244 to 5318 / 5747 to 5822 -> 0.61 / 24.2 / 24.3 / 25.6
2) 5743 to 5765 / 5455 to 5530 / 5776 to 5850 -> -0.46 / 24.3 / 25.8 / 25.5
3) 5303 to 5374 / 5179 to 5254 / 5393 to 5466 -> -4.05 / 22.4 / 24.6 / 23.9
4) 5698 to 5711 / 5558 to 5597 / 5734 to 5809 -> 0.58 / 24.5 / 23.9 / 25.3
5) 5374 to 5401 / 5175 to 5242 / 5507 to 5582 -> -1.65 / 21.8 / 24.8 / 24.7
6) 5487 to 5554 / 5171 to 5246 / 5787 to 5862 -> -2.04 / 21.9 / 24.5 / 25.6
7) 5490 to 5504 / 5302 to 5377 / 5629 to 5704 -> 0.13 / 24.6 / 24.4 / 24.6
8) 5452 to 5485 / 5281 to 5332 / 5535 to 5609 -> 0.72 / 24.5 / 24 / 24.5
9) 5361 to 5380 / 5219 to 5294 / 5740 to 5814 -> -0.86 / 23.5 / 25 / 25.4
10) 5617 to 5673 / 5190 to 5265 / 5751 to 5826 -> 1.25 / 22.9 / 24.4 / 25.6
